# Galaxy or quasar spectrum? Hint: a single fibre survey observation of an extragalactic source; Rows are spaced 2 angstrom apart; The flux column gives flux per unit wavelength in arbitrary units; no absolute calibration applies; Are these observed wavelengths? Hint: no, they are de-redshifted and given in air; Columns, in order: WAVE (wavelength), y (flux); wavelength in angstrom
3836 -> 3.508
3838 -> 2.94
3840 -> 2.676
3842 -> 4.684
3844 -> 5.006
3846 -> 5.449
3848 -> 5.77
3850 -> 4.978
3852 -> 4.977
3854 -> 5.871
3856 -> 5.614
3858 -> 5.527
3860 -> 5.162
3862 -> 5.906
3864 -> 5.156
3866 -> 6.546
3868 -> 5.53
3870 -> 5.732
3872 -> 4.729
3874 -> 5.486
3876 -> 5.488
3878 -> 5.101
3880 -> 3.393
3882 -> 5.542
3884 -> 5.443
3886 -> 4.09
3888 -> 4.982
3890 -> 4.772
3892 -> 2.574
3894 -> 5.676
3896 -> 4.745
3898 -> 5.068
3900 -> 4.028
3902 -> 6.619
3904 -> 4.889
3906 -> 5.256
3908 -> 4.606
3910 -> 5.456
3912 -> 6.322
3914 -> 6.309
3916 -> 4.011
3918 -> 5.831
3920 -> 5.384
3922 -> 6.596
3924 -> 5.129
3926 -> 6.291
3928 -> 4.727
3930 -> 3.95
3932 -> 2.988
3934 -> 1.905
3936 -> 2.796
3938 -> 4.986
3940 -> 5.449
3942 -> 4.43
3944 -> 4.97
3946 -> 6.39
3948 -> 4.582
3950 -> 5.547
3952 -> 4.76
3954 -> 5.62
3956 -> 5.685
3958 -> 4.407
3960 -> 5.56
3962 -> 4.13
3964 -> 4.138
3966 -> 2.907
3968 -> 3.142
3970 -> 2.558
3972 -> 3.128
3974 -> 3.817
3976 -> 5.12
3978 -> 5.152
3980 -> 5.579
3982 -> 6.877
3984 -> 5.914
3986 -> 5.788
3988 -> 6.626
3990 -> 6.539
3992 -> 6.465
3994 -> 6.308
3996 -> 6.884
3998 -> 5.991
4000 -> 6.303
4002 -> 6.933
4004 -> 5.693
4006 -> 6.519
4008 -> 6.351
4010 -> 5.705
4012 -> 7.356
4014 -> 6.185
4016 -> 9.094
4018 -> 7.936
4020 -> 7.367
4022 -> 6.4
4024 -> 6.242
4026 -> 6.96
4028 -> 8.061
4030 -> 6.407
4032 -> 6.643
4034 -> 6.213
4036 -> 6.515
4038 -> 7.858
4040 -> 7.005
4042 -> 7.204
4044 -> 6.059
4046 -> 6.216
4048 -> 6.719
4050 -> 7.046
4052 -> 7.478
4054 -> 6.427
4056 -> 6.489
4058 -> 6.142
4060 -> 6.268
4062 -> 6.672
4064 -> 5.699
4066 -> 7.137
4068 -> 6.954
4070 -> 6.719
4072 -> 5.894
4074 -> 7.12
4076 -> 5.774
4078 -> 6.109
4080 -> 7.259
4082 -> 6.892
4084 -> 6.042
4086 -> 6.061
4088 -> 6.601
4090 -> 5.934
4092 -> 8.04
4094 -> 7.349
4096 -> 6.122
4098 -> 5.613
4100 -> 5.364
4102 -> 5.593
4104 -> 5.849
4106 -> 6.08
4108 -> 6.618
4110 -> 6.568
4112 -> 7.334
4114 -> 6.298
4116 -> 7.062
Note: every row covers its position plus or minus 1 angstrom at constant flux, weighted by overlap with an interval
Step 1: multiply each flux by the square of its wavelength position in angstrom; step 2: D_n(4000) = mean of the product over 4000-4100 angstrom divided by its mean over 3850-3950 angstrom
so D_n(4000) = 1.4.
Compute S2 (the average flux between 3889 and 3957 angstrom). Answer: 4.95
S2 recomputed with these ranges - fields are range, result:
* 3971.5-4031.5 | 6.35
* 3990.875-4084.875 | 6.68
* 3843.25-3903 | 5.17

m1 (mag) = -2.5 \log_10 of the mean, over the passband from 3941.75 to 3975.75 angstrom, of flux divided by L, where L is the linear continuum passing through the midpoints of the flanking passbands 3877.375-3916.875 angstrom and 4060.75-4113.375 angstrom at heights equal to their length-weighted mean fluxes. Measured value 0.21 mag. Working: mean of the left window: 4.95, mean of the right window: 6.44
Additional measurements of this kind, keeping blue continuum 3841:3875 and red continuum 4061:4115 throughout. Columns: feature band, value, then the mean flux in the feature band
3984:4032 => -0.102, 6.68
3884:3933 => 0.127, 5.02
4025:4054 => -0.108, 6.87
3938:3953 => 0.130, 5.15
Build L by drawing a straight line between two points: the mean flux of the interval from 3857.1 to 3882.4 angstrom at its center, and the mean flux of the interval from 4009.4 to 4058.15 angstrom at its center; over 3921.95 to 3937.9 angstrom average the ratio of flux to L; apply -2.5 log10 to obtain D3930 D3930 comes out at 0.37 mag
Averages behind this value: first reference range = 5.32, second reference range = 6.89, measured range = 4.2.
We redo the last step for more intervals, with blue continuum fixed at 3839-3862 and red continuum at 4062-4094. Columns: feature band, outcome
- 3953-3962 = 0.121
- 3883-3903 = 0.124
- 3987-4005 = -0.065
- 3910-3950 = 0.141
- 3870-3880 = 0.039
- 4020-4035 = -0.083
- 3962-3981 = 0.432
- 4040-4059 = -0.045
